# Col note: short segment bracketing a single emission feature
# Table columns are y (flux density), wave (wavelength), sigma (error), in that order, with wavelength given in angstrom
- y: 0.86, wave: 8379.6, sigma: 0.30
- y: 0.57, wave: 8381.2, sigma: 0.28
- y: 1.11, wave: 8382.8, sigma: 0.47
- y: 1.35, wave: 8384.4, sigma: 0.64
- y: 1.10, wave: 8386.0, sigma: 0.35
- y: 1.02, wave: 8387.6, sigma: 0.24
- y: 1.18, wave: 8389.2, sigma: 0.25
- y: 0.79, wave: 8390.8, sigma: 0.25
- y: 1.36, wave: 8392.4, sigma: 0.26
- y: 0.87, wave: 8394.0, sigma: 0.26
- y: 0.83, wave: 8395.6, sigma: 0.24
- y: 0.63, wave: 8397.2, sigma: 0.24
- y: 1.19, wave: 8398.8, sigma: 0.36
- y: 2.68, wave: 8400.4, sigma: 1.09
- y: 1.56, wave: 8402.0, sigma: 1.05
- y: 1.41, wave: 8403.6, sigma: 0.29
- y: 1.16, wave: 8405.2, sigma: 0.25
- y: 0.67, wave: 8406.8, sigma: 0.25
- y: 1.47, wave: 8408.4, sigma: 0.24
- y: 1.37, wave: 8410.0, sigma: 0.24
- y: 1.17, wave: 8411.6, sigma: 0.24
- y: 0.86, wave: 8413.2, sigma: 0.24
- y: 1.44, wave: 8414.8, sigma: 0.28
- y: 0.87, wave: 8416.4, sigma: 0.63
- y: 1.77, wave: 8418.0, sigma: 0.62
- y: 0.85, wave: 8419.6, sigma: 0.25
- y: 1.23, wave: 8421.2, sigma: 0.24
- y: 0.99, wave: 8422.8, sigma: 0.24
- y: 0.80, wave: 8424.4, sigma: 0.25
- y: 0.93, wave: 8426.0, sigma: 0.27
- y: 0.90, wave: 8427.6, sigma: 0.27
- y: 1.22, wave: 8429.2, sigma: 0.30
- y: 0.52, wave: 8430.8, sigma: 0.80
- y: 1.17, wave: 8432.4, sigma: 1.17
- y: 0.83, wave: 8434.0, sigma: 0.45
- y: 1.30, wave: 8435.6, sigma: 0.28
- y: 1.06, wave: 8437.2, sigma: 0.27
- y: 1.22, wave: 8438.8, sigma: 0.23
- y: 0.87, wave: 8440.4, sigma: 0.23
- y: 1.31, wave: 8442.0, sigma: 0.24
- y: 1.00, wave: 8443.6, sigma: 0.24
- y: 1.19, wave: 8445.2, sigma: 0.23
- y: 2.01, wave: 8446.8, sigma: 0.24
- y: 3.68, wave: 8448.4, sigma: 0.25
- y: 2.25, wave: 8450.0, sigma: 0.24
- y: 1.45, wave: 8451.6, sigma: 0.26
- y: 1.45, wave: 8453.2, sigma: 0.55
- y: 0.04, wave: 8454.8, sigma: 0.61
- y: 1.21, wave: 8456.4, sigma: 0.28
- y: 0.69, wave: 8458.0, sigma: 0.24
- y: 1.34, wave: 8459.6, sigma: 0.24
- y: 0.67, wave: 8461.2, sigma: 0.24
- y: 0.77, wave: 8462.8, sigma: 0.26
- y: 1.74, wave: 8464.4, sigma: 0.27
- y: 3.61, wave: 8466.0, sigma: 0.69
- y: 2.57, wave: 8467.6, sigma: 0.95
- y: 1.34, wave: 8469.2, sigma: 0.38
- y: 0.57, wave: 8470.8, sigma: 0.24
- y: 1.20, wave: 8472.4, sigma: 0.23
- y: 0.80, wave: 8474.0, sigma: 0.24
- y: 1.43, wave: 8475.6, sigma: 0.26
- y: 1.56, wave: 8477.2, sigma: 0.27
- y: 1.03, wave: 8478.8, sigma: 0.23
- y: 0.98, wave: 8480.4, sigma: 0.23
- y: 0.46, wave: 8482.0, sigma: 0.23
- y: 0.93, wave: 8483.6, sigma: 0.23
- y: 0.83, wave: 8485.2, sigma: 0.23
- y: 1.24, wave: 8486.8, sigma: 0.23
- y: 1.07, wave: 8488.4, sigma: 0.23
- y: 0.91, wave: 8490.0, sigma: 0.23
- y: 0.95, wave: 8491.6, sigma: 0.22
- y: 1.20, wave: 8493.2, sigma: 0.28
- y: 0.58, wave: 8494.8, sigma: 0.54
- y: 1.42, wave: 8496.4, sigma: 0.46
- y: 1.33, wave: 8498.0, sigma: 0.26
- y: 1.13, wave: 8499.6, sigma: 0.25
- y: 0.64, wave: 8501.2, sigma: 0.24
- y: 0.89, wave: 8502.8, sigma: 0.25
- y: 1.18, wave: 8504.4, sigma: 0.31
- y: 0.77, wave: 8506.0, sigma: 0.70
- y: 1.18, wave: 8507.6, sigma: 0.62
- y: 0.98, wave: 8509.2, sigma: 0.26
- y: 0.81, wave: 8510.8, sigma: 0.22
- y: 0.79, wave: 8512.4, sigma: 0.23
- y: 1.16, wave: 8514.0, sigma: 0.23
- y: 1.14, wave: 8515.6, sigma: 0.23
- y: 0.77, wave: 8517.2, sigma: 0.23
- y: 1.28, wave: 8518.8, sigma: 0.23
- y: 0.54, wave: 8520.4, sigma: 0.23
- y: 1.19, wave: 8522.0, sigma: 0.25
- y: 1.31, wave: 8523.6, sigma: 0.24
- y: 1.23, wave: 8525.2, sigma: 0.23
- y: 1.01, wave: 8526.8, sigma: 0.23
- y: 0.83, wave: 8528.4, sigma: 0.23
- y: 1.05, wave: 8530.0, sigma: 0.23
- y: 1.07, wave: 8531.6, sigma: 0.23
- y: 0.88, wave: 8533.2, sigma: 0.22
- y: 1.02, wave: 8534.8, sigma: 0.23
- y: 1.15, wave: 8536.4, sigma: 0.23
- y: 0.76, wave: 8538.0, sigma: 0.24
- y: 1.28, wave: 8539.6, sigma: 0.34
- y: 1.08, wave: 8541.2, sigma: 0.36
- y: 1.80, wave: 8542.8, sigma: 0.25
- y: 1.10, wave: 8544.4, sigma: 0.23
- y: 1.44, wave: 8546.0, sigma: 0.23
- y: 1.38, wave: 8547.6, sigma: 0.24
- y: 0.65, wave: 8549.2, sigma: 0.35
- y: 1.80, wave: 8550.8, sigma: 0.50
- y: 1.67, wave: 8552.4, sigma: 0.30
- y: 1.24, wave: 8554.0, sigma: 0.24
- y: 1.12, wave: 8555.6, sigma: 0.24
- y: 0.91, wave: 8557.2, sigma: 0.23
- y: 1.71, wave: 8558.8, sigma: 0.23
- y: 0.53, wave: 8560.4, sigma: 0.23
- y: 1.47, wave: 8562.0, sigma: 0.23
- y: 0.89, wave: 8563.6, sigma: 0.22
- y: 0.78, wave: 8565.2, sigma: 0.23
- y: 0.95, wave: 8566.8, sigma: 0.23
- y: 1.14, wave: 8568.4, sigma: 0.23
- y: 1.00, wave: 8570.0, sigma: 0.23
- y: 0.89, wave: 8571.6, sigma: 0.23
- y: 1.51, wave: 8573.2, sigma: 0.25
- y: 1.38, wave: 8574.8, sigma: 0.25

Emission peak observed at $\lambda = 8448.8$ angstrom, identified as [S II] 6716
